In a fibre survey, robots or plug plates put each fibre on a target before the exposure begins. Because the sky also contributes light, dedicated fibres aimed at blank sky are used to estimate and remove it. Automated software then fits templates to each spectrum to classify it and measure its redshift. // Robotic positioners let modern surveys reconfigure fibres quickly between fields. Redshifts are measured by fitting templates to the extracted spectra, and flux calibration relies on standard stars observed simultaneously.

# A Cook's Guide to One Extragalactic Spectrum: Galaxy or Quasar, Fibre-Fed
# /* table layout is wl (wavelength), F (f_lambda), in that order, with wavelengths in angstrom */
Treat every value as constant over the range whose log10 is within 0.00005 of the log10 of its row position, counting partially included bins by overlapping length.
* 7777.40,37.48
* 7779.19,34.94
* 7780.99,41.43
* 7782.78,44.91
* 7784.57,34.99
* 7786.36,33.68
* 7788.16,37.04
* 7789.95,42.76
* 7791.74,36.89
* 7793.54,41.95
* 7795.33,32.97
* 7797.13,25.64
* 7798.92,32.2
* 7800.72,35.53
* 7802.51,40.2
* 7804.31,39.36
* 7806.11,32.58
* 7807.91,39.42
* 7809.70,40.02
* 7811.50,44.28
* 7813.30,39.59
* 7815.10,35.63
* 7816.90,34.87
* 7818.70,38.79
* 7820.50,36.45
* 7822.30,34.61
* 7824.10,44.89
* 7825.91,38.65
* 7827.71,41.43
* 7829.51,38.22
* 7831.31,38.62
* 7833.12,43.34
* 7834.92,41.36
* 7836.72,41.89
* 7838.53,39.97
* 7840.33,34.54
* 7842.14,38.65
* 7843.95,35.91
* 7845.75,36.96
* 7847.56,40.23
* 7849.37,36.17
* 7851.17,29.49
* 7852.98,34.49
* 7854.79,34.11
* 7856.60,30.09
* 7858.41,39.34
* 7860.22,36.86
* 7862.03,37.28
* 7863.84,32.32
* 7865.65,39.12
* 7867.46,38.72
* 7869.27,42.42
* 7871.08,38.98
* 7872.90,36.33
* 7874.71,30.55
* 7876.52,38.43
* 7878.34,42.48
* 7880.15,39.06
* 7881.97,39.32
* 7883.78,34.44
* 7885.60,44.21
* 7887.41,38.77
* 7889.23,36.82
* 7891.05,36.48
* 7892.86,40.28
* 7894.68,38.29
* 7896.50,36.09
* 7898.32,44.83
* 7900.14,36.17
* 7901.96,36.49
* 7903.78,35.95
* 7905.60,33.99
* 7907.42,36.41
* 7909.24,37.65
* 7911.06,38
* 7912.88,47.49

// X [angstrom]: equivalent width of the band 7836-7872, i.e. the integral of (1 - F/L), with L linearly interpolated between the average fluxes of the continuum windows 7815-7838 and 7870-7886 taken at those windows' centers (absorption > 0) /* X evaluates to 1.6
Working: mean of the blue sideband 39.3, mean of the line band 36.8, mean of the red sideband 38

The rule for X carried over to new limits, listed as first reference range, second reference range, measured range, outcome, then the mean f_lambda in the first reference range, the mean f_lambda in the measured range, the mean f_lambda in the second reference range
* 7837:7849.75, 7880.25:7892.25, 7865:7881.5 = -0.10 angstrom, 37.7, 38.5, 38.4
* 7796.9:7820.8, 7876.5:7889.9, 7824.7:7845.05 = -0.83 angstrom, 37.1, 39.4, 39.3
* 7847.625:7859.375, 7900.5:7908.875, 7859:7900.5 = -3.61 angstrom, 34.4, 38.2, 35.9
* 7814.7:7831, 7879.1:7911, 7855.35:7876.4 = 0.84 angstrom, 38.3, 36.6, 38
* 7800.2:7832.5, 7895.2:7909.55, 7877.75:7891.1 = -0.55 angstrom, 38.6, 39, 37.2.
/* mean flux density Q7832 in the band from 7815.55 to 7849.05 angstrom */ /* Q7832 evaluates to 38.8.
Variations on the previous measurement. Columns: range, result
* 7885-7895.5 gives 39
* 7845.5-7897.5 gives 37.2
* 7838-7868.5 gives 36.1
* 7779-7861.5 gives 37.5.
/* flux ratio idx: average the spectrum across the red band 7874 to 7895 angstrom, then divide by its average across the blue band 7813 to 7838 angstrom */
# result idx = 0.98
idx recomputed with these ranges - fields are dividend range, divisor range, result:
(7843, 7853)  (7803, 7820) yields 0.93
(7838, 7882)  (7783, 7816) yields 0.99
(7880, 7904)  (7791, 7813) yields 1.04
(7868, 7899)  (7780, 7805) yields 1.04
